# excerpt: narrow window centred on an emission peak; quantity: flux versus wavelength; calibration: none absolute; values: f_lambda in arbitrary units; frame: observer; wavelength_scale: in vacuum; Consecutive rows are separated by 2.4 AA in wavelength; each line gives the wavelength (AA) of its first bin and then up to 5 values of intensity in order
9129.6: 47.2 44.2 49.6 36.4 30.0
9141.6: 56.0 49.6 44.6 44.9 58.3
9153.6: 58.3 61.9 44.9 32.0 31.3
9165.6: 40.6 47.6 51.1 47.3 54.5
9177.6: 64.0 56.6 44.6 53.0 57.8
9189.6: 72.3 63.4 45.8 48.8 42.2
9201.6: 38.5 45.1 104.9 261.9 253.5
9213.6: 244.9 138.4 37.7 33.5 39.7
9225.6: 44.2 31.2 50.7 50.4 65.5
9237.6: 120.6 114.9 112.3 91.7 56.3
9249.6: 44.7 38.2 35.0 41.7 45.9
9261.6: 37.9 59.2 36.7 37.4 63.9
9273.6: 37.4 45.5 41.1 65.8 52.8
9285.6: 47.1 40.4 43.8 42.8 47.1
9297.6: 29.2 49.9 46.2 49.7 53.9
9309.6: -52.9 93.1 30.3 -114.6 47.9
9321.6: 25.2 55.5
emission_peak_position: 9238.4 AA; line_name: [N II]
